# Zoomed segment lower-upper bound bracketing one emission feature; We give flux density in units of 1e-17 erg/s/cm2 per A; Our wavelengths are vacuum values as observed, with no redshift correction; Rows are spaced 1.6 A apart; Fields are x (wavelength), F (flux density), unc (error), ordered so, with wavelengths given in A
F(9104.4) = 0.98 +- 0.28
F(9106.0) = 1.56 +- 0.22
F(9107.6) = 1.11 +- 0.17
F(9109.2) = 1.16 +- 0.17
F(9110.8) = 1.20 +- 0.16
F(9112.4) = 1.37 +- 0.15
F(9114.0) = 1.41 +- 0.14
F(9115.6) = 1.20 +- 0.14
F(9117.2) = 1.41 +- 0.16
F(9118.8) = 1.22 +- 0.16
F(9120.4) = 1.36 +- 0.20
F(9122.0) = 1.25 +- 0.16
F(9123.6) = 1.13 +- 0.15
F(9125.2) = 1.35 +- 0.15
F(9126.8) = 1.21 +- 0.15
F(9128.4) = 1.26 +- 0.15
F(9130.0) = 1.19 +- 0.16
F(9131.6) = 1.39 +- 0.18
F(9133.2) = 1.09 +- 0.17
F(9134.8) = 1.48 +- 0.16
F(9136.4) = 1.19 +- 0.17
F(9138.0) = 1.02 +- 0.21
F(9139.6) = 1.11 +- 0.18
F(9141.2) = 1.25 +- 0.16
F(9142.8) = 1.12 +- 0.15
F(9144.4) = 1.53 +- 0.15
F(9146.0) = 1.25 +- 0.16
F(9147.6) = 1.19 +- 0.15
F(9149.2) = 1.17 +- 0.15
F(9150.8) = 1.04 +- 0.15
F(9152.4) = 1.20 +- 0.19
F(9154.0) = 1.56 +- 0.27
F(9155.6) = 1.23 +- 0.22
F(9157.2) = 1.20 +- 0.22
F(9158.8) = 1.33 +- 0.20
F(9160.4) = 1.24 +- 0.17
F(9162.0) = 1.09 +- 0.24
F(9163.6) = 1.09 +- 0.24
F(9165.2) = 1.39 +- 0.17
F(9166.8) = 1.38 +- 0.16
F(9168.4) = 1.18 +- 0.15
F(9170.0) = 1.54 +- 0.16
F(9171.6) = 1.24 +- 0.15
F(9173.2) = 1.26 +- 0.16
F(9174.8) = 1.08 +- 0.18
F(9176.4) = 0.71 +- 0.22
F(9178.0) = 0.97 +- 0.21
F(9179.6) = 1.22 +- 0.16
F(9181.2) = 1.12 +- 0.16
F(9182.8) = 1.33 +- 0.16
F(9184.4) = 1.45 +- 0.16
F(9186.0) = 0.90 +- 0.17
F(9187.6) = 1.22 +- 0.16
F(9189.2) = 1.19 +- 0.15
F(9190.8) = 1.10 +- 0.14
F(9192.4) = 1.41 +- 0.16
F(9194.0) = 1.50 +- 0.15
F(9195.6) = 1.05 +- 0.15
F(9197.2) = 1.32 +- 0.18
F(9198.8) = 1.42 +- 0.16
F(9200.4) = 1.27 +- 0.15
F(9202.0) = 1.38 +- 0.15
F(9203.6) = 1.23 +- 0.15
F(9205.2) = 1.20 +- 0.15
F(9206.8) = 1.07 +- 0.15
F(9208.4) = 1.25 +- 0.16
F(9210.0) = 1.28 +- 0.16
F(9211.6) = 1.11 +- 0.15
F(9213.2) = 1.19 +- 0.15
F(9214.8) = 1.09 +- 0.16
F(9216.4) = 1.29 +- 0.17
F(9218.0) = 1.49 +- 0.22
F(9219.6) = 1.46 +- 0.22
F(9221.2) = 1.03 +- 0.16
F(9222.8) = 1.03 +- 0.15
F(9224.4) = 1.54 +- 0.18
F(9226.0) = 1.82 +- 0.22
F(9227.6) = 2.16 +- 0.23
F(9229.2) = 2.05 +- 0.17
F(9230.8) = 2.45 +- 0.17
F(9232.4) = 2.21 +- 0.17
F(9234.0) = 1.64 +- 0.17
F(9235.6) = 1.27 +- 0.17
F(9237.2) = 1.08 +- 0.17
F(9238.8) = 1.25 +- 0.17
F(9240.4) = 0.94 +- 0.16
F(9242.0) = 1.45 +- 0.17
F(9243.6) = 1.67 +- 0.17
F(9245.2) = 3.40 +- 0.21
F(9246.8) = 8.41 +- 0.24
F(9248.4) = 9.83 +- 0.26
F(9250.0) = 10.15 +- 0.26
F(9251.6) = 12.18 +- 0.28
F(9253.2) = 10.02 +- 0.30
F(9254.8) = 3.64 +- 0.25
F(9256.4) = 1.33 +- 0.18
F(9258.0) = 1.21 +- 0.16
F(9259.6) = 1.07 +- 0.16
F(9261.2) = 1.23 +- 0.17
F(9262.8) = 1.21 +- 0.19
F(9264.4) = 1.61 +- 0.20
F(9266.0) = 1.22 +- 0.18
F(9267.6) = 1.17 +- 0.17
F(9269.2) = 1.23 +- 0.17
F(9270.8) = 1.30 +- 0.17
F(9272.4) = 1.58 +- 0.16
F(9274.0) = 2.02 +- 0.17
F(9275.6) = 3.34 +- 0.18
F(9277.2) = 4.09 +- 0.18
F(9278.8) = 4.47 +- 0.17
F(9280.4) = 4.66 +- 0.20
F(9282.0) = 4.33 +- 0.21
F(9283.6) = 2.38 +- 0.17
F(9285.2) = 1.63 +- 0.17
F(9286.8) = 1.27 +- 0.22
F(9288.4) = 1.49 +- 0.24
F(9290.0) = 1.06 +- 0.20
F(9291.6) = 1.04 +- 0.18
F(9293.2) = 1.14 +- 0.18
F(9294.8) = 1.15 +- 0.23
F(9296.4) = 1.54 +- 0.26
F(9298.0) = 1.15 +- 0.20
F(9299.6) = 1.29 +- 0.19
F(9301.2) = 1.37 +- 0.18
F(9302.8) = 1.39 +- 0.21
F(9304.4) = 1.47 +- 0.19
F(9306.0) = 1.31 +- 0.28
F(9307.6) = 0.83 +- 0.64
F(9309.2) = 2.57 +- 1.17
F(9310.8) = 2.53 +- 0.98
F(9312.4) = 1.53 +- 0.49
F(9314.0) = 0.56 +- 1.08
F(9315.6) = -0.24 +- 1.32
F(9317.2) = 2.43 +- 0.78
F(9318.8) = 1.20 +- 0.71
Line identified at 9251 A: H-alpha 6563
